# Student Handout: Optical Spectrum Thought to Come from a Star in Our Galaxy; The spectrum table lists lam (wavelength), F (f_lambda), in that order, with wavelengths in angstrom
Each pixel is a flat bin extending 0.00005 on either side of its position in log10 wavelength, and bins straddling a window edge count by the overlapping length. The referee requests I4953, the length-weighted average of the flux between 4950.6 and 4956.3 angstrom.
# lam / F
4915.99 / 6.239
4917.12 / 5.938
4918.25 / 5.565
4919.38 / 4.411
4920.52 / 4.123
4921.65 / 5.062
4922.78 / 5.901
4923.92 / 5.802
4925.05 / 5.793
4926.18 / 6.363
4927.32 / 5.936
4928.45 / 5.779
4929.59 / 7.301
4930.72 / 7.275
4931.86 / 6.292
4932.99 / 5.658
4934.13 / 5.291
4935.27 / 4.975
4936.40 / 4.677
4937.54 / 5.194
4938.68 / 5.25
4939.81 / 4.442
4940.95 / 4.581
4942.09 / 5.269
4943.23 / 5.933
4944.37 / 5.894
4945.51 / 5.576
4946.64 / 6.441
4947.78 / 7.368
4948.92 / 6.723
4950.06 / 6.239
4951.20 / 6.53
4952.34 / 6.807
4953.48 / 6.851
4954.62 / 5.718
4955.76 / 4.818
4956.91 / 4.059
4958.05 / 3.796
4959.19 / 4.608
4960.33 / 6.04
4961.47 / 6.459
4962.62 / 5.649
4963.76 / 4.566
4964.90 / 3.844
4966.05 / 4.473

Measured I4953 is 6.15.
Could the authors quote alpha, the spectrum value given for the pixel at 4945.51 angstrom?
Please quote 5.576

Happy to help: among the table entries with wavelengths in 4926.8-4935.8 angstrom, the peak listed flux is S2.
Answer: 7.301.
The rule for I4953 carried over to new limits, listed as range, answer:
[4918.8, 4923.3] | 4.87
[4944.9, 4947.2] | 6.02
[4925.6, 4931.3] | 6.53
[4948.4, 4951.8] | 6.5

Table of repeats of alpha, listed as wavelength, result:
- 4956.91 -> 4.059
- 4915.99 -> 6.239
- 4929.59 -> 7.301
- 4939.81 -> 4.442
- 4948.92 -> 6.723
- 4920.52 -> 4.123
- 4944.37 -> 5.894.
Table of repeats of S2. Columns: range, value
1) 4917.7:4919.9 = 5.565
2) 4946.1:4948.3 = 7.368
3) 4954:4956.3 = 5.718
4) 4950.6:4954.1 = 6.851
